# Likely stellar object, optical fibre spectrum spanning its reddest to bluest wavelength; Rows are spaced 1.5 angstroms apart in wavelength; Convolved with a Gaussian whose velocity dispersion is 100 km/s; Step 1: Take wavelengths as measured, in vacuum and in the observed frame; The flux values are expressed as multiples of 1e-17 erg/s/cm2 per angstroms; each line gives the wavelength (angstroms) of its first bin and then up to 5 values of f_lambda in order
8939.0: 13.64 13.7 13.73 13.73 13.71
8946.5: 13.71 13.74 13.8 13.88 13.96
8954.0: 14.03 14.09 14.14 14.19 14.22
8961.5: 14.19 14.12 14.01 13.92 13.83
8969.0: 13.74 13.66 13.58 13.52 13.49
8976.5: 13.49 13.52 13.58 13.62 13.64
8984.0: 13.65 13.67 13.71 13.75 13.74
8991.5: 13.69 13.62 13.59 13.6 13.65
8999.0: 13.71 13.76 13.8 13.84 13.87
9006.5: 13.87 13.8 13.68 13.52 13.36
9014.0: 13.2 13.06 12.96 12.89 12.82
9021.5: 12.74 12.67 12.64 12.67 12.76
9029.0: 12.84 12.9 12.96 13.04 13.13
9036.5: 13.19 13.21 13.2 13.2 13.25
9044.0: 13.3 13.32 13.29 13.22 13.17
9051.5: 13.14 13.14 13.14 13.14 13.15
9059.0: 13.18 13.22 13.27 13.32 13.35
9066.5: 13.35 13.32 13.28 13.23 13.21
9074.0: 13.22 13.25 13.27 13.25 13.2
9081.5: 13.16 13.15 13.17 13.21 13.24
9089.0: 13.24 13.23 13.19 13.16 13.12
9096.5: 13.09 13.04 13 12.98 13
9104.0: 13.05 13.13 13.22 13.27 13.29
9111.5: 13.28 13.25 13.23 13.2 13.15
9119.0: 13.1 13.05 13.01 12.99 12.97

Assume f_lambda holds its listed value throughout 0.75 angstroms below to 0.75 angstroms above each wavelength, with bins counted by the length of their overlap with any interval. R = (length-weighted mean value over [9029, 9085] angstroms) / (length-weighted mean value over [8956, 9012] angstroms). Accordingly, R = 1.0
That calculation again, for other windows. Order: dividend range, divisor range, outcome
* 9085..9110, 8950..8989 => 0.95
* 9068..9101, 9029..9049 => 1.00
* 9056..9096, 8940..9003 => 0.96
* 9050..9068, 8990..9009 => 0.96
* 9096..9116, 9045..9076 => 0.99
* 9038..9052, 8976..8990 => 0.97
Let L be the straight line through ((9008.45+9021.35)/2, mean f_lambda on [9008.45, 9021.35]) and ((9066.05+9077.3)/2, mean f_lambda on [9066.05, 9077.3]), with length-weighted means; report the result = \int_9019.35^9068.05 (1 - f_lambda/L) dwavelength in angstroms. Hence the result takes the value 0.5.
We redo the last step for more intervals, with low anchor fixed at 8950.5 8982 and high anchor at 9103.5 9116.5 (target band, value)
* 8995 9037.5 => 1.18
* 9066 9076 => 0.09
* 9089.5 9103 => 0.19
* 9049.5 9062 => 0.27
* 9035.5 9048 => 0.25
